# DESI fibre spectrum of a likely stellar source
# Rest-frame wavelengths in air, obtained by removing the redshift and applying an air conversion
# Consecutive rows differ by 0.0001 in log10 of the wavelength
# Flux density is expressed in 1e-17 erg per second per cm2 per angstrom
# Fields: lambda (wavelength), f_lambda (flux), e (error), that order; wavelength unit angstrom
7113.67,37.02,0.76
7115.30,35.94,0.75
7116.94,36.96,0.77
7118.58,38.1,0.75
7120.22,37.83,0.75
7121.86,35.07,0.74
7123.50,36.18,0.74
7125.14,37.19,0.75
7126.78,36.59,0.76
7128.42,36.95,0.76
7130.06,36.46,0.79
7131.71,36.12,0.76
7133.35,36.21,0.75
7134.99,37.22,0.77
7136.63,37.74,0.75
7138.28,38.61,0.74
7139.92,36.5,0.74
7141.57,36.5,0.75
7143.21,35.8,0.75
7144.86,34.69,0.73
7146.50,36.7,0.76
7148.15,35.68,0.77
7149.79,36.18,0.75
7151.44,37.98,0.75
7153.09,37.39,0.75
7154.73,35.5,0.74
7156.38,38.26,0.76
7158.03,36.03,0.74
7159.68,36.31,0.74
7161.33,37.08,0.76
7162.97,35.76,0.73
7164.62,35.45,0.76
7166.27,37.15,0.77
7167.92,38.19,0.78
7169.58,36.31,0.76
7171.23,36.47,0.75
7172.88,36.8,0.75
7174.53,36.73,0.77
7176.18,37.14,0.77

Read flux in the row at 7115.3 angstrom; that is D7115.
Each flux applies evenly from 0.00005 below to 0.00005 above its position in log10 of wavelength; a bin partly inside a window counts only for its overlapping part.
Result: 35.94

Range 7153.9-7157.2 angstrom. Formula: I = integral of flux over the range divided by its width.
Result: 36.9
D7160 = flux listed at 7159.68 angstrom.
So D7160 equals 36.31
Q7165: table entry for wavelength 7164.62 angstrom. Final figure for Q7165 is 35.45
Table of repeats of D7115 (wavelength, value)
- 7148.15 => 35.68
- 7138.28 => 38.61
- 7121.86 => 35.07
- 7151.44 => 37.98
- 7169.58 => 36.31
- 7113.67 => 37.02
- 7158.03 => 36.03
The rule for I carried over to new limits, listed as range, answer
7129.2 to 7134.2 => 36.3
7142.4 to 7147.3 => 35.7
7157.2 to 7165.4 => 36.1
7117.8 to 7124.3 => 36.8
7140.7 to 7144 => 36.1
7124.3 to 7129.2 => 36.9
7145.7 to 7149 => 36.2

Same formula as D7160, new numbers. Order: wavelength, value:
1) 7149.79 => 36.18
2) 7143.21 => 35.8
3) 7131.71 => 36.12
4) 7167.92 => 38.19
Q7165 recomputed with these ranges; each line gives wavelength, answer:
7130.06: 36.46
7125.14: 37.19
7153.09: 37.39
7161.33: 37.08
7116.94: 36.96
